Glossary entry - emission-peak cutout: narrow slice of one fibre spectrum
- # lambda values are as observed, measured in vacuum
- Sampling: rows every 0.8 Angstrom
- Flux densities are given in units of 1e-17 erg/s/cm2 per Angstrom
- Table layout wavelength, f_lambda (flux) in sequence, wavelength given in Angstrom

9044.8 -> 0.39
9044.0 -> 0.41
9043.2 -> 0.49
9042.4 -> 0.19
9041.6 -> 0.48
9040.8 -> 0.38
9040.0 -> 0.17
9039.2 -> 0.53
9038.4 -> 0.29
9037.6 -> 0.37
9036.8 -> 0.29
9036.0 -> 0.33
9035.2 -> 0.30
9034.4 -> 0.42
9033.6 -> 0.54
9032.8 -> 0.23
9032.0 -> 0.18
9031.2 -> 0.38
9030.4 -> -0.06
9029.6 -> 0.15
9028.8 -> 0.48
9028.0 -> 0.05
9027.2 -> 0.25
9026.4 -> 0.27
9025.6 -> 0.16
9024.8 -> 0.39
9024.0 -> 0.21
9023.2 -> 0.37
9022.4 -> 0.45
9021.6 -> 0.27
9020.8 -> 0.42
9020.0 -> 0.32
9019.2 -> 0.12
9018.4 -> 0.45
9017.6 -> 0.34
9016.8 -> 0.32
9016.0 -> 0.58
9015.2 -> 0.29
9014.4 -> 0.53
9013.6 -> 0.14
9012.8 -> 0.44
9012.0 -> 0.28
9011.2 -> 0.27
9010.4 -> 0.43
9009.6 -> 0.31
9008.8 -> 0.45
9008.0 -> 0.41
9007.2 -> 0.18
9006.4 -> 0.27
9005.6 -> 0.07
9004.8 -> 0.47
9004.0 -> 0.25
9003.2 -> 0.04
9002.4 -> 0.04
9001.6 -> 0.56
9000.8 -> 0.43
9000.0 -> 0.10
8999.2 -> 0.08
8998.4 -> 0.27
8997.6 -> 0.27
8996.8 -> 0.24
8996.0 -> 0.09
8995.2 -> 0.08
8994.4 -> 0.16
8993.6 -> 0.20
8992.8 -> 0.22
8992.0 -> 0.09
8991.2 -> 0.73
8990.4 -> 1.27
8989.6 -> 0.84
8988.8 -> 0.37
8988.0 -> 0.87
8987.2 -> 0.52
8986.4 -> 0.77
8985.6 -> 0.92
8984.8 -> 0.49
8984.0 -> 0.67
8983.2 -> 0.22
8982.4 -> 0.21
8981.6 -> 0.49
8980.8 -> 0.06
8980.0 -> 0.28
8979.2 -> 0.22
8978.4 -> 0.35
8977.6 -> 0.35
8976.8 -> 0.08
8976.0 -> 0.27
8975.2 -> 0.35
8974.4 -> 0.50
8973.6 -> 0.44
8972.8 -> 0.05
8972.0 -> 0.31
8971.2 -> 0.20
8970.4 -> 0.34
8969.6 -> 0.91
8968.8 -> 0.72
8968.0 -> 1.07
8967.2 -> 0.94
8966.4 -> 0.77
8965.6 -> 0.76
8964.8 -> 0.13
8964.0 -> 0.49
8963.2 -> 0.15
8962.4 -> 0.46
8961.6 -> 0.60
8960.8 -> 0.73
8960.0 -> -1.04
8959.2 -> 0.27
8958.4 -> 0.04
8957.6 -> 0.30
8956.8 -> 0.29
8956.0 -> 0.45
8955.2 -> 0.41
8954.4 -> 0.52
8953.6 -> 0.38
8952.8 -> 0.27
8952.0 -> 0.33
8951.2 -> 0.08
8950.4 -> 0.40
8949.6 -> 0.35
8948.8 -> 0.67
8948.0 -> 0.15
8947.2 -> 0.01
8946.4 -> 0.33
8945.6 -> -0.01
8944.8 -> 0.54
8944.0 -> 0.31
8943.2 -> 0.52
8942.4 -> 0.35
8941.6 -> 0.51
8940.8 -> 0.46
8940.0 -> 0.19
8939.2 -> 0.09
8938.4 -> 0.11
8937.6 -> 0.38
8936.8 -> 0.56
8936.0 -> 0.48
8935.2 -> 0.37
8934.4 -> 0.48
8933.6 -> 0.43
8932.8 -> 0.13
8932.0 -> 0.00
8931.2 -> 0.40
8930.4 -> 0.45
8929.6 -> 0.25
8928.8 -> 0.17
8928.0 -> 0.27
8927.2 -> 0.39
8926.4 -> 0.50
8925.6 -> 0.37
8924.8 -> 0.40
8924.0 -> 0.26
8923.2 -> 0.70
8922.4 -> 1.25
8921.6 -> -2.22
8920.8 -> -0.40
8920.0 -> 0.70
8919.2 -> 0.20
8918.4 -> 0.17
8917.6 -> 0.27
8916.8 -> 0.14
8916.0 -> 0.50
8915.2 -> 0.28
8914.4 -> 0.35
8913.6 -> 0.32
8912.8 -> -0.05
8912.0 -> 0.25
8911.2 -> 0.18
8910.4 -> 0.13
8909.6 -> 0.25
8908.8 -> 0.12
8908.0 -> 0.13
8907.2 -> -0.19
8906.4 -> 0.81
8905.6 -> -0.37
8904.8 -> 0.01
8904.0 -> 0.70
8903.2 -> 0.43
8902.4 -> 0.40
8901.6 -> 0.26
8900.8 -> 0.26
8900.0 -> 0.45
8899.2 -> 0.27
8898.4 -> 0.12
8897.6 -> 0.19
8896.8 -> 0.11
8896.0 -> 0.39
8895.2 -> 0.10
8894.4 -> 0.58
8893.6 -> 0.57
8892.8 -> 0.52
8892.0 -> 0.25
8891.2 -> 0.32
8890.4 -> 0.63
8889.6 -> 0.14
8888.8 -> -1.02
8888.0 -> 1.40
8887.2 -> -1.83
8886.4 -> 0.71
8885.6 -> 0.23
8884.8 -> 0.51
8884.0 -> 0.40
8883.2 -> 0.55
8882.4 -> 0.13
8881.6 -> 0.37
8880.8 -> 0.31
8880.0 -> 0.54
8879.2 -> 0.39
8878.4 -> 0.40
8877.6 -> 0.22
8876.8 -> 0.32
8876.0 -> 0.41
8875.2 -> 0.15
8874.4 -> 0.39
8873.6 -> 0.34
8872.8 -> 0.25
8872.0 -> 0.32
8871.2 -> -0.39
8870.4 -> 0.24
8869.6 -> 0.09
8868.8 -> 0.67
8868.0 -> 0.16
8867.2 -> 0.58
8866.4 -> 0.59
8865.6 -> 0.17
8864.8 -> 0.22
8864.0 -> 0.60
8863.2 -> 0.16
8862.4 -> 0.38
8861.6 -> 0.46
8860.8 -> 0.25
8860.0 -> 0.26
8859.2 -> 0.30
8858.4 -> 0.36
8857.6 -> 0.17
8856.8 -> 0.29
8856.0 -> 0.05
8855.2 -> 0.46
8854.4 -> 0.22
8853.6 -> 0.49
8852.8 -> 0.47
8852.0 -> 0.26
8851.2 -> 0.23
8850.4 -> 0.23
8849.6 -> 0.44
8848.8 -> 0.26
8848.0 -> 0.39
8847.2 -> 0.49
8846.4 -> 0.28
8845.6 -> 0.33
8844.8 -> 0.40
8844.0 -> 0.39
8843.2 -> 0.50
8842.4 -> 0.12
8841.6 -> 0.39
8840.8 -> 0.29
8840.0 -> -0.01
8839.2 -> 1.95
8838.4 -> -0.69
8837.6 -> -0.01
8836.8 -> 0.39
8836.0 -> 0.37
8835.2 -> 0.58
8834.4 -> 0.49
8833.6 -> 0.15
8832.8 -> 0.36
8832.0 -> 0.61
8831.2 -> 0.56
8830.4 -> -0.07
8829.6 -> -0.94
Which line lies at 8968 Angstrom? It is [S II]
